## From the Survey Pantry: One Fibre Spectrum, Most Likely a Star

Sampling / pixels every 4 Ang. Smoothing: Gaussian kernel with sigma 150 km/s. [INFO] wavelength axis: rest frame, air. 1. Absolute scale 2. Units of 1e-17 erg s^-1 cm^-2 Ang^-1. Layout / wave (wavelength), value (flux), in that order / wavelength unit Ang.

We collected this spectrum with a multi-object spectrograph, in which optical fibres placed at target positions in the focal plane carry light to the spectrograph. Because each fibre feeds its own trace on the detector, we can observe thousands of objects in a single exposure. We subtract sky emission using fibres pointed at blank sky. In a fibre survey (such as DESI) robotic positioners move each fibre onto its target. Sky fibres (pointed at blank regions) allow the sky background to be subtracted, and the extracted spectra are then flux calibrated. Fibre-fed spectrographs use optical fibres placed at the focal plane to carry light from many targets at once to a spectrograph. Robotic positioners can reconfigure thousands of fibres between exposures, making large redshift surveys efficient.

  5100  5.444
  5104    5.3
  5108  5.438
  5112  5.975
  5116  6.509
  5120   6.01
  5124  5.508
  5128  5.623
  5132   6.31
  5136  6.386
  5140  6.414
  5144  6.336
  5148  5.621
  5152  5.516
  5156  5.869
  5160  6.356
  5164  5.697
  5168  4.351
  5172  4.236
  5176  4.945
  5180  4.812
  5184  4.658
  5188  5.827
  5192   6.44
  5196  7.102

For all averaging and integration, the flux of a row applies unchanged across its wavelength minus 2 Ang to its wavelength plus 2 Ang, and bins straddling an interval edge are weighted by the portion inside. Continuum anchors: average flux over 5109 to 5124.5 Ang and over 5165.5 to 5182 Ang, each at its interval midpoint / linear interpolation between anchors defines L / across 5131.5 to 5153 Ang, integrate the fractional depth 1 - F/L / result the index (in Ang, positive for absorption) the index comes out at -2.9 Ang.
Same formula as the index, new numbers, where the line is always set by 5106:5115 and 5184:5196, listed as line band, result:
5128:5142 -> -0.9 Ang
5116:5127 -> -0.1 Ang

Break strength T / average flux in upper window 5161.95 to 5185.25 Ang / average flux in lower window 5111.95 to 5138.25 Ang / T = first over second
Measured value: 0.8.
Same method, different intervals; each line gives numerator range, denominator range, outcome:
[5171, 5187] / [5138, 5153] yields 0.79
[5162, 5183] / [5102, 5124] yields 0.83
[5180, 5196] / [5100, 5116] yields 1.01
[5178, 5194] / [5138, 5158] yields 0.91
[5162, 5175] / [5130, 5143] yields 0.75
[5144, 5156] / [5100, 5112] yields 1.05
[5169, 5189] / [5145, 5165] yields 0.83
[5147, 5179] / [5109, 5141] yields 0.87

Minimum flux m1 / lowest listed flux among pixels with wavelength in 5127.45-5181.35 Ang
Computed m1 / 4.236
